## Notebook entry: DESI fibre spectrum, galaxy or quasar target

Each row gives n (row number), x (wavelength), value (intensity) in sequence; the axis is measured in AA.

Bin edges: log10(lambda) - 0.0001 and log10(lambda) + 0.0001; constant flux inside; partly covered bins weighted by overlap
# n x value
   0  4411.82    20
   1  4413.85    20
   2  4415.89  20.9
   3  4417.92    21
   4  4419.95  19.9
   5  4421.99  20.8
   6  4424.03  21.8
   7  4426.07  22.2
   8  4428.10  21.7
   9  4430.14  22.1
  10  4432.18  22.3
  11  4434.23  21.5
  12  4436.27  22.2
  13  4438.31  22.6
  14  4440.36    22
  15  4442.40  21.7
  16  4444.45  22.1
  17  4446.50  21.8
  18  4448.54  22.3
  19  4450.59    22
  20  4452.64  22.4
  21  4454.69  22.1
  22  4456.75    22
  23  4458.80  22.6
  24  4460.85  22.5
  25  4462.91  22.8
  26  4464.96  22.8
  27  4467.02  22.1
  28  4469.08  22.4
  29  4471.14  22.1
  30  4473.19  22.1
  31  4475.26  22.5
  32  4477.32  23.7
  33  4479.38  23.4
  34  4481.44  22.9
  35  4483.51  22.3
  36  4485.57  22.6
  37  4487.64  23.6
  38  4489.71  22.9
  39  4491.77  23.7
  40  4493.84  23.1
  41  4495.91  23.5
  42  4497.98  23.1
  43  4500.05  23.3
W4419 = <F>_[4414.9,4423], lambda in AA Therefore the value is 20.7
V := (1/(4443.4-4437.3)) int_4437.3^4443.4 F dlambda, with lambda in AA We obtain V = 22.1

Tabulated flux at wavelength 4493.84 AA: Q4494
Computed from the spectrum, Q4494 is 23.1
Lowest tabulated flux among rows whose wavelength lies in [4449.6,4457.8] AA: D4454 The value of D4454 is 22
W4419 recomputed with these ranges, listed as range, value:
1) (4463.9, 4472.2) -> 22.4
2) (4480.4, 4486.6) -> 22.6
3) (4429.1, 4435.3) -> 21.9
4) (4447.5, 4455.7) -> 22.2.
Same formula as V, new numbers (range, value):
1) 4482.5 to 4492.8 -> 23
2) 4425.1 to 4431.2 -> 22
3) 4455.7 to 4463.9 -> 22.5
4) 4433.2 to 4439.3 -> 22.1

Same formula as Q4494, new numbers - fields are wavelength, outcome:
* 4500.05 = 23.3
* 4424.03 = 21.8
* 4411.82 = 20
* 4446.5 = 21.8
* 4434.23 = 21.5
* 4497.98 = 23.1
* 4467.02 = 22.1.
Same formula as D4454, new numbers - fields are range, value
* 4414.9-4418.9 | 20.9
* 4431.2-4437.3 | 21.5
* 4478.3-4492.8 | 22.3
